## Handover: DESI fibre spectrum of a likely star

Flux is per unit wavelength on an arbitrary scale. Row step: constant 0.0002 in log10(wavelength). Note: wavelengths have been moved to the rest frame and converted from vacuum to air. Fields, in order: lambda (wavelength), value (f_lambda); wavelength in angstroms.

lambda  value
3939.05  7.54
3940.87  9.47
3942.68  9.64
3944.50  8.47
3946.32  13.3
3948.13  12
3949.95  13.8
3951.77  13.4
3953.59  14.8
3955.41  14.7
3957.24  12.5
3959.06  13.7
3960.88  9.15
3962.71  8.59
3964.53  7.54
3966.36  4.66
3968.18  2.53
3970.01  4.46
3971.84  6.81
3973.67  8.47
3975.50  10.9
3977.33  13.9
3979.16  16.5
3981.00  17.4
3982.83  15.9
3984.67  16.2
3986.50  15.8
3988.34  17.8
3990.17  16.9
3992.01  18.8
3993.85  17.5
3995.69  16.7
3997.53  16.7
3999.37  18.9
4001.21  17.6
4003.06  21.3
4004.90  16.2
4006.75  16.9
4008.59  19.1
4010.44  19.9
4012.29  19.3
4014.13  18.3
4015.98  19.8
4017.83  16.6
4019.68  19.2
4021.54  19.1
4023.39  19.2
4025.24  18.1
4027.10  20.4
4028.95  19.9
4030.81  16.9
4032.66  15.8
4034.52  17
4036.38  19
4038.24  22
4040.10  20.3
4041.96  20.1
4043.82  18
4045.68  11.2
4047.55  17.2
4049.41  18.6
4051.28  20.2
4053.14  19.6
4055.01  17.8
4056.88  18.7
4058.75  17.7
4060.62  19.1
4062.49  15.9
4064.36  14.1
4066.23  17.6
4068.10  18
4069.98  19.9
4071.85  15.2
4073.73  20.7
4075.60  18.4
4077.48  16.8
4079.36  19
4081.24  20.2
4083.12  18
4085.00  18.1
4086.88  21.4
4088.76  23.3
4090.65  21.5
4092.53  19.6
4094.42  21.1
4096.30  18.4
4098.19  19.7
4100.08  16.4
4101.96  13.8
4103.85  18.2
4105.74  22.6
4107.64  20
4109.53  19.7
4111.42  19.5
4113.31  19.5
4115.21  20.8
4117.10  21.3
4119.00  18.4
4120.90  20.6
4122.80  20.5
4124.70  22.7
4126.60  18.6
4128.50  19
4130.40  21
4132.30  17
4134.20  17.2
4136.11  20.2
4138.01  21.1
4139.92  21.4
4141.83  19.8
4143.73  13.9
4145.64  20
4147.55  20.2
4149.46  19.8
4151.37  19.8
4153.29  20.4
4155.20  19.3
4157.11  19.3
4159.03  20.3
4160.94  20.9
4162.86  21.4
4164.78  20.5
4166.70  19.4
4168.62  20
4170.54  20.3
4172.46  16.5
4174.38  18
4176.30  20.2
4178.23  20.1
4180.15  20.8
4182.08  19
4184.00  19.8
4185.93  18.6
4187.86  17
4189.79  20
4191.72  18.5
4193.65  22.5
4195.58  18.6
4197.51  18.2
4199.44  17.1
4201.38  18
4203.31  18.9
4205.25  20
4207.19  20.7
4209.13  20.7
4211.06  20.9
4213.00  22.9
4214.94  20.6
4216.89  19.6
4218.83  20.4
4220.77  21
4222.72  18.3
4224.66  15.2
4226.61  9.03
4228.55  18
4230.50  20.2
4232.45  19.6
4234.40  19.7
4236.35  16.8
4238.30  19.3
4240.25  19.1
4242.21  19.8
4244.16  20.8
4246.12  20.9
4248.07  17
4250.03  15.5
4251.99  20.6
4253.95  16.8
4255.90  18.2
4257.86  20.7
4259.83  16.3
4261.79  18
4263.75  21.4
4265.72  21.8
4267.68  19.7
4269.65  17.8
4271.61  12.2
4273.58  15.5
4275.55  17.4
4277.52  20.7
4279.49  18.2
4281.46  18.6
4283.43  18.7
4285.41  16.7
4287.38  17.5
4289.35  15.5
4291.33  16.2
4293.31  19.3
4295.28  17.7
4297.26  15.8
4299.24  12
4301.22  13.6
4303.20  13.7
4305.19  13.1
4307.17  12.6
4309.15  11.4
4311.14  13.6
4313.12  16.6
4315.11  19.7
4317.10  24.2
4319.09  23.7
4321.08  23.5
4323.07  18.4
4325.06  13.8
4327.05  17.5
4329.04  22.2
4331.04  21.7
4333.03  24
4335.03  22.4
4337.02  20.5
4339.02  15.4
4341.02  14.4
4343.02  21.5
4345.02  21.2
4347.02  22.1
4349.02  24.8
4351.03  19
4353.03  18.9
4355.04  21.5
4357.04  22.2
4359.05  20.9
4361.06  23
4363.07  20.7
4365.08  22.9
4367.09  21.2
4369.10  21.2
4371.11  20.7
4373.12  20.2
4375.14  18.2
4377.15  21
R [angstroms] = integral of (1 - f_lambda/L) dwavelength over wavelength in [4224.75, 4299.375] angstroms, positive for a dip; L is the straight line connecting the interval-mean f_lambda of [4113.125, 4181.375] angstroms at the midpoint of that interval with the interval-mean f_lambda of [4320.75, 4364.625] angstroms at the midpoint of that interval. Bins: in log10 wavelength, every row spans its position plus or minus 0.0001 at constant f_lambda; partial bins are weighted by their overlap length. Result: 8.3 angstroms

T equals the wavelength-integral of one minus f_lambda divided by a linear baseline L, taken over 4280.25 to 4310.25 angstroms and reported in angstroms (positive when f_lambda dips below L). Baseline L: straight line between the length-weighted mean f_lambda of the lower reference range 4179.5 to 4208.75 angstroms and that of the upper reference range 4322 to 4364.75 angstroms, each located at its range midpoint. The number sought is 6.7 angstroms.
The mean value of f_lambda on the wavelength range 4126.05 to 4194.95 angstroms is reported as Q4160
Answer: 19.5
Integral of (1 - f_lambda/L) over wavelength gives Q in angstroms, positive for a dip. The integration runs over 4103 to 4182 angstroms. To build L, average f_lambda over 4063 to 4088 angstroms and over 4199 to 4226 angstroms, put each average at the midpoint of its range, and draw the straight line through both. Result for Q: -3.7 angstroms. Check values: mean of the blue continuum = 18.3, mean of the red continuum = 19.5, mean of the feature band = 19.8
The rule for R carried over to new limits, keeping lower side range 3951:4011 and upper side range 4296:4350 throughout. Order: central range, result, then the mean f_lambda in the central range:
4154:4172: -4.19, 20.1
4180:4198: -2.89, 19.3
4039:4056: -3.82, 18.2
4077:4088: -2.75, 19.1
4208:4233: -2.90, 19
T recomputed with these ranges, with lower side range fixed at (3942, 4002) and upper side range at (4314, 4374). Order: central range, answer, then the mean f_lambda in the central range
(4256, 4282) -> 1.2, 18.3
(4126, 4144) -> -3.0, 19.1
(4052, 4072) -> -3.9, 17.7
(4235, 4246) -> -0.4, 19.3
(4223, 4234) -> 1.0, 16.7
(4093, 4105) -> -1.9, 18.1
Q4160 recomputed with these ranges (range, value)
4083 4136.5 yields 19.6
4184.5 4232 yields 19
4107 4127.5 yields 20.2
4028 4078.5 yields 18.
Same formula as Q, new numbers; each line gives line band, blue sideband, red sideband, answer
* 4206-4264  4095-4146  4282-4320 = -4.75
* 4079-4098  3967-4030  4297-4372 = -3.43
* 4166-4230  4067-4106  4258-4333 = -2.85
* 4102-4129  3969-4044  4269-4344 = -4.18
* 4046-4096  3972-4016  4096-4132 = -0.42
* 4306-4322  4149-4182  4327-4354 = 1.82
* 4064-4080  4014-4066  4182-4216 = 0.54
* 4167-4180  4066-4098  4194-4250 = -0.15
